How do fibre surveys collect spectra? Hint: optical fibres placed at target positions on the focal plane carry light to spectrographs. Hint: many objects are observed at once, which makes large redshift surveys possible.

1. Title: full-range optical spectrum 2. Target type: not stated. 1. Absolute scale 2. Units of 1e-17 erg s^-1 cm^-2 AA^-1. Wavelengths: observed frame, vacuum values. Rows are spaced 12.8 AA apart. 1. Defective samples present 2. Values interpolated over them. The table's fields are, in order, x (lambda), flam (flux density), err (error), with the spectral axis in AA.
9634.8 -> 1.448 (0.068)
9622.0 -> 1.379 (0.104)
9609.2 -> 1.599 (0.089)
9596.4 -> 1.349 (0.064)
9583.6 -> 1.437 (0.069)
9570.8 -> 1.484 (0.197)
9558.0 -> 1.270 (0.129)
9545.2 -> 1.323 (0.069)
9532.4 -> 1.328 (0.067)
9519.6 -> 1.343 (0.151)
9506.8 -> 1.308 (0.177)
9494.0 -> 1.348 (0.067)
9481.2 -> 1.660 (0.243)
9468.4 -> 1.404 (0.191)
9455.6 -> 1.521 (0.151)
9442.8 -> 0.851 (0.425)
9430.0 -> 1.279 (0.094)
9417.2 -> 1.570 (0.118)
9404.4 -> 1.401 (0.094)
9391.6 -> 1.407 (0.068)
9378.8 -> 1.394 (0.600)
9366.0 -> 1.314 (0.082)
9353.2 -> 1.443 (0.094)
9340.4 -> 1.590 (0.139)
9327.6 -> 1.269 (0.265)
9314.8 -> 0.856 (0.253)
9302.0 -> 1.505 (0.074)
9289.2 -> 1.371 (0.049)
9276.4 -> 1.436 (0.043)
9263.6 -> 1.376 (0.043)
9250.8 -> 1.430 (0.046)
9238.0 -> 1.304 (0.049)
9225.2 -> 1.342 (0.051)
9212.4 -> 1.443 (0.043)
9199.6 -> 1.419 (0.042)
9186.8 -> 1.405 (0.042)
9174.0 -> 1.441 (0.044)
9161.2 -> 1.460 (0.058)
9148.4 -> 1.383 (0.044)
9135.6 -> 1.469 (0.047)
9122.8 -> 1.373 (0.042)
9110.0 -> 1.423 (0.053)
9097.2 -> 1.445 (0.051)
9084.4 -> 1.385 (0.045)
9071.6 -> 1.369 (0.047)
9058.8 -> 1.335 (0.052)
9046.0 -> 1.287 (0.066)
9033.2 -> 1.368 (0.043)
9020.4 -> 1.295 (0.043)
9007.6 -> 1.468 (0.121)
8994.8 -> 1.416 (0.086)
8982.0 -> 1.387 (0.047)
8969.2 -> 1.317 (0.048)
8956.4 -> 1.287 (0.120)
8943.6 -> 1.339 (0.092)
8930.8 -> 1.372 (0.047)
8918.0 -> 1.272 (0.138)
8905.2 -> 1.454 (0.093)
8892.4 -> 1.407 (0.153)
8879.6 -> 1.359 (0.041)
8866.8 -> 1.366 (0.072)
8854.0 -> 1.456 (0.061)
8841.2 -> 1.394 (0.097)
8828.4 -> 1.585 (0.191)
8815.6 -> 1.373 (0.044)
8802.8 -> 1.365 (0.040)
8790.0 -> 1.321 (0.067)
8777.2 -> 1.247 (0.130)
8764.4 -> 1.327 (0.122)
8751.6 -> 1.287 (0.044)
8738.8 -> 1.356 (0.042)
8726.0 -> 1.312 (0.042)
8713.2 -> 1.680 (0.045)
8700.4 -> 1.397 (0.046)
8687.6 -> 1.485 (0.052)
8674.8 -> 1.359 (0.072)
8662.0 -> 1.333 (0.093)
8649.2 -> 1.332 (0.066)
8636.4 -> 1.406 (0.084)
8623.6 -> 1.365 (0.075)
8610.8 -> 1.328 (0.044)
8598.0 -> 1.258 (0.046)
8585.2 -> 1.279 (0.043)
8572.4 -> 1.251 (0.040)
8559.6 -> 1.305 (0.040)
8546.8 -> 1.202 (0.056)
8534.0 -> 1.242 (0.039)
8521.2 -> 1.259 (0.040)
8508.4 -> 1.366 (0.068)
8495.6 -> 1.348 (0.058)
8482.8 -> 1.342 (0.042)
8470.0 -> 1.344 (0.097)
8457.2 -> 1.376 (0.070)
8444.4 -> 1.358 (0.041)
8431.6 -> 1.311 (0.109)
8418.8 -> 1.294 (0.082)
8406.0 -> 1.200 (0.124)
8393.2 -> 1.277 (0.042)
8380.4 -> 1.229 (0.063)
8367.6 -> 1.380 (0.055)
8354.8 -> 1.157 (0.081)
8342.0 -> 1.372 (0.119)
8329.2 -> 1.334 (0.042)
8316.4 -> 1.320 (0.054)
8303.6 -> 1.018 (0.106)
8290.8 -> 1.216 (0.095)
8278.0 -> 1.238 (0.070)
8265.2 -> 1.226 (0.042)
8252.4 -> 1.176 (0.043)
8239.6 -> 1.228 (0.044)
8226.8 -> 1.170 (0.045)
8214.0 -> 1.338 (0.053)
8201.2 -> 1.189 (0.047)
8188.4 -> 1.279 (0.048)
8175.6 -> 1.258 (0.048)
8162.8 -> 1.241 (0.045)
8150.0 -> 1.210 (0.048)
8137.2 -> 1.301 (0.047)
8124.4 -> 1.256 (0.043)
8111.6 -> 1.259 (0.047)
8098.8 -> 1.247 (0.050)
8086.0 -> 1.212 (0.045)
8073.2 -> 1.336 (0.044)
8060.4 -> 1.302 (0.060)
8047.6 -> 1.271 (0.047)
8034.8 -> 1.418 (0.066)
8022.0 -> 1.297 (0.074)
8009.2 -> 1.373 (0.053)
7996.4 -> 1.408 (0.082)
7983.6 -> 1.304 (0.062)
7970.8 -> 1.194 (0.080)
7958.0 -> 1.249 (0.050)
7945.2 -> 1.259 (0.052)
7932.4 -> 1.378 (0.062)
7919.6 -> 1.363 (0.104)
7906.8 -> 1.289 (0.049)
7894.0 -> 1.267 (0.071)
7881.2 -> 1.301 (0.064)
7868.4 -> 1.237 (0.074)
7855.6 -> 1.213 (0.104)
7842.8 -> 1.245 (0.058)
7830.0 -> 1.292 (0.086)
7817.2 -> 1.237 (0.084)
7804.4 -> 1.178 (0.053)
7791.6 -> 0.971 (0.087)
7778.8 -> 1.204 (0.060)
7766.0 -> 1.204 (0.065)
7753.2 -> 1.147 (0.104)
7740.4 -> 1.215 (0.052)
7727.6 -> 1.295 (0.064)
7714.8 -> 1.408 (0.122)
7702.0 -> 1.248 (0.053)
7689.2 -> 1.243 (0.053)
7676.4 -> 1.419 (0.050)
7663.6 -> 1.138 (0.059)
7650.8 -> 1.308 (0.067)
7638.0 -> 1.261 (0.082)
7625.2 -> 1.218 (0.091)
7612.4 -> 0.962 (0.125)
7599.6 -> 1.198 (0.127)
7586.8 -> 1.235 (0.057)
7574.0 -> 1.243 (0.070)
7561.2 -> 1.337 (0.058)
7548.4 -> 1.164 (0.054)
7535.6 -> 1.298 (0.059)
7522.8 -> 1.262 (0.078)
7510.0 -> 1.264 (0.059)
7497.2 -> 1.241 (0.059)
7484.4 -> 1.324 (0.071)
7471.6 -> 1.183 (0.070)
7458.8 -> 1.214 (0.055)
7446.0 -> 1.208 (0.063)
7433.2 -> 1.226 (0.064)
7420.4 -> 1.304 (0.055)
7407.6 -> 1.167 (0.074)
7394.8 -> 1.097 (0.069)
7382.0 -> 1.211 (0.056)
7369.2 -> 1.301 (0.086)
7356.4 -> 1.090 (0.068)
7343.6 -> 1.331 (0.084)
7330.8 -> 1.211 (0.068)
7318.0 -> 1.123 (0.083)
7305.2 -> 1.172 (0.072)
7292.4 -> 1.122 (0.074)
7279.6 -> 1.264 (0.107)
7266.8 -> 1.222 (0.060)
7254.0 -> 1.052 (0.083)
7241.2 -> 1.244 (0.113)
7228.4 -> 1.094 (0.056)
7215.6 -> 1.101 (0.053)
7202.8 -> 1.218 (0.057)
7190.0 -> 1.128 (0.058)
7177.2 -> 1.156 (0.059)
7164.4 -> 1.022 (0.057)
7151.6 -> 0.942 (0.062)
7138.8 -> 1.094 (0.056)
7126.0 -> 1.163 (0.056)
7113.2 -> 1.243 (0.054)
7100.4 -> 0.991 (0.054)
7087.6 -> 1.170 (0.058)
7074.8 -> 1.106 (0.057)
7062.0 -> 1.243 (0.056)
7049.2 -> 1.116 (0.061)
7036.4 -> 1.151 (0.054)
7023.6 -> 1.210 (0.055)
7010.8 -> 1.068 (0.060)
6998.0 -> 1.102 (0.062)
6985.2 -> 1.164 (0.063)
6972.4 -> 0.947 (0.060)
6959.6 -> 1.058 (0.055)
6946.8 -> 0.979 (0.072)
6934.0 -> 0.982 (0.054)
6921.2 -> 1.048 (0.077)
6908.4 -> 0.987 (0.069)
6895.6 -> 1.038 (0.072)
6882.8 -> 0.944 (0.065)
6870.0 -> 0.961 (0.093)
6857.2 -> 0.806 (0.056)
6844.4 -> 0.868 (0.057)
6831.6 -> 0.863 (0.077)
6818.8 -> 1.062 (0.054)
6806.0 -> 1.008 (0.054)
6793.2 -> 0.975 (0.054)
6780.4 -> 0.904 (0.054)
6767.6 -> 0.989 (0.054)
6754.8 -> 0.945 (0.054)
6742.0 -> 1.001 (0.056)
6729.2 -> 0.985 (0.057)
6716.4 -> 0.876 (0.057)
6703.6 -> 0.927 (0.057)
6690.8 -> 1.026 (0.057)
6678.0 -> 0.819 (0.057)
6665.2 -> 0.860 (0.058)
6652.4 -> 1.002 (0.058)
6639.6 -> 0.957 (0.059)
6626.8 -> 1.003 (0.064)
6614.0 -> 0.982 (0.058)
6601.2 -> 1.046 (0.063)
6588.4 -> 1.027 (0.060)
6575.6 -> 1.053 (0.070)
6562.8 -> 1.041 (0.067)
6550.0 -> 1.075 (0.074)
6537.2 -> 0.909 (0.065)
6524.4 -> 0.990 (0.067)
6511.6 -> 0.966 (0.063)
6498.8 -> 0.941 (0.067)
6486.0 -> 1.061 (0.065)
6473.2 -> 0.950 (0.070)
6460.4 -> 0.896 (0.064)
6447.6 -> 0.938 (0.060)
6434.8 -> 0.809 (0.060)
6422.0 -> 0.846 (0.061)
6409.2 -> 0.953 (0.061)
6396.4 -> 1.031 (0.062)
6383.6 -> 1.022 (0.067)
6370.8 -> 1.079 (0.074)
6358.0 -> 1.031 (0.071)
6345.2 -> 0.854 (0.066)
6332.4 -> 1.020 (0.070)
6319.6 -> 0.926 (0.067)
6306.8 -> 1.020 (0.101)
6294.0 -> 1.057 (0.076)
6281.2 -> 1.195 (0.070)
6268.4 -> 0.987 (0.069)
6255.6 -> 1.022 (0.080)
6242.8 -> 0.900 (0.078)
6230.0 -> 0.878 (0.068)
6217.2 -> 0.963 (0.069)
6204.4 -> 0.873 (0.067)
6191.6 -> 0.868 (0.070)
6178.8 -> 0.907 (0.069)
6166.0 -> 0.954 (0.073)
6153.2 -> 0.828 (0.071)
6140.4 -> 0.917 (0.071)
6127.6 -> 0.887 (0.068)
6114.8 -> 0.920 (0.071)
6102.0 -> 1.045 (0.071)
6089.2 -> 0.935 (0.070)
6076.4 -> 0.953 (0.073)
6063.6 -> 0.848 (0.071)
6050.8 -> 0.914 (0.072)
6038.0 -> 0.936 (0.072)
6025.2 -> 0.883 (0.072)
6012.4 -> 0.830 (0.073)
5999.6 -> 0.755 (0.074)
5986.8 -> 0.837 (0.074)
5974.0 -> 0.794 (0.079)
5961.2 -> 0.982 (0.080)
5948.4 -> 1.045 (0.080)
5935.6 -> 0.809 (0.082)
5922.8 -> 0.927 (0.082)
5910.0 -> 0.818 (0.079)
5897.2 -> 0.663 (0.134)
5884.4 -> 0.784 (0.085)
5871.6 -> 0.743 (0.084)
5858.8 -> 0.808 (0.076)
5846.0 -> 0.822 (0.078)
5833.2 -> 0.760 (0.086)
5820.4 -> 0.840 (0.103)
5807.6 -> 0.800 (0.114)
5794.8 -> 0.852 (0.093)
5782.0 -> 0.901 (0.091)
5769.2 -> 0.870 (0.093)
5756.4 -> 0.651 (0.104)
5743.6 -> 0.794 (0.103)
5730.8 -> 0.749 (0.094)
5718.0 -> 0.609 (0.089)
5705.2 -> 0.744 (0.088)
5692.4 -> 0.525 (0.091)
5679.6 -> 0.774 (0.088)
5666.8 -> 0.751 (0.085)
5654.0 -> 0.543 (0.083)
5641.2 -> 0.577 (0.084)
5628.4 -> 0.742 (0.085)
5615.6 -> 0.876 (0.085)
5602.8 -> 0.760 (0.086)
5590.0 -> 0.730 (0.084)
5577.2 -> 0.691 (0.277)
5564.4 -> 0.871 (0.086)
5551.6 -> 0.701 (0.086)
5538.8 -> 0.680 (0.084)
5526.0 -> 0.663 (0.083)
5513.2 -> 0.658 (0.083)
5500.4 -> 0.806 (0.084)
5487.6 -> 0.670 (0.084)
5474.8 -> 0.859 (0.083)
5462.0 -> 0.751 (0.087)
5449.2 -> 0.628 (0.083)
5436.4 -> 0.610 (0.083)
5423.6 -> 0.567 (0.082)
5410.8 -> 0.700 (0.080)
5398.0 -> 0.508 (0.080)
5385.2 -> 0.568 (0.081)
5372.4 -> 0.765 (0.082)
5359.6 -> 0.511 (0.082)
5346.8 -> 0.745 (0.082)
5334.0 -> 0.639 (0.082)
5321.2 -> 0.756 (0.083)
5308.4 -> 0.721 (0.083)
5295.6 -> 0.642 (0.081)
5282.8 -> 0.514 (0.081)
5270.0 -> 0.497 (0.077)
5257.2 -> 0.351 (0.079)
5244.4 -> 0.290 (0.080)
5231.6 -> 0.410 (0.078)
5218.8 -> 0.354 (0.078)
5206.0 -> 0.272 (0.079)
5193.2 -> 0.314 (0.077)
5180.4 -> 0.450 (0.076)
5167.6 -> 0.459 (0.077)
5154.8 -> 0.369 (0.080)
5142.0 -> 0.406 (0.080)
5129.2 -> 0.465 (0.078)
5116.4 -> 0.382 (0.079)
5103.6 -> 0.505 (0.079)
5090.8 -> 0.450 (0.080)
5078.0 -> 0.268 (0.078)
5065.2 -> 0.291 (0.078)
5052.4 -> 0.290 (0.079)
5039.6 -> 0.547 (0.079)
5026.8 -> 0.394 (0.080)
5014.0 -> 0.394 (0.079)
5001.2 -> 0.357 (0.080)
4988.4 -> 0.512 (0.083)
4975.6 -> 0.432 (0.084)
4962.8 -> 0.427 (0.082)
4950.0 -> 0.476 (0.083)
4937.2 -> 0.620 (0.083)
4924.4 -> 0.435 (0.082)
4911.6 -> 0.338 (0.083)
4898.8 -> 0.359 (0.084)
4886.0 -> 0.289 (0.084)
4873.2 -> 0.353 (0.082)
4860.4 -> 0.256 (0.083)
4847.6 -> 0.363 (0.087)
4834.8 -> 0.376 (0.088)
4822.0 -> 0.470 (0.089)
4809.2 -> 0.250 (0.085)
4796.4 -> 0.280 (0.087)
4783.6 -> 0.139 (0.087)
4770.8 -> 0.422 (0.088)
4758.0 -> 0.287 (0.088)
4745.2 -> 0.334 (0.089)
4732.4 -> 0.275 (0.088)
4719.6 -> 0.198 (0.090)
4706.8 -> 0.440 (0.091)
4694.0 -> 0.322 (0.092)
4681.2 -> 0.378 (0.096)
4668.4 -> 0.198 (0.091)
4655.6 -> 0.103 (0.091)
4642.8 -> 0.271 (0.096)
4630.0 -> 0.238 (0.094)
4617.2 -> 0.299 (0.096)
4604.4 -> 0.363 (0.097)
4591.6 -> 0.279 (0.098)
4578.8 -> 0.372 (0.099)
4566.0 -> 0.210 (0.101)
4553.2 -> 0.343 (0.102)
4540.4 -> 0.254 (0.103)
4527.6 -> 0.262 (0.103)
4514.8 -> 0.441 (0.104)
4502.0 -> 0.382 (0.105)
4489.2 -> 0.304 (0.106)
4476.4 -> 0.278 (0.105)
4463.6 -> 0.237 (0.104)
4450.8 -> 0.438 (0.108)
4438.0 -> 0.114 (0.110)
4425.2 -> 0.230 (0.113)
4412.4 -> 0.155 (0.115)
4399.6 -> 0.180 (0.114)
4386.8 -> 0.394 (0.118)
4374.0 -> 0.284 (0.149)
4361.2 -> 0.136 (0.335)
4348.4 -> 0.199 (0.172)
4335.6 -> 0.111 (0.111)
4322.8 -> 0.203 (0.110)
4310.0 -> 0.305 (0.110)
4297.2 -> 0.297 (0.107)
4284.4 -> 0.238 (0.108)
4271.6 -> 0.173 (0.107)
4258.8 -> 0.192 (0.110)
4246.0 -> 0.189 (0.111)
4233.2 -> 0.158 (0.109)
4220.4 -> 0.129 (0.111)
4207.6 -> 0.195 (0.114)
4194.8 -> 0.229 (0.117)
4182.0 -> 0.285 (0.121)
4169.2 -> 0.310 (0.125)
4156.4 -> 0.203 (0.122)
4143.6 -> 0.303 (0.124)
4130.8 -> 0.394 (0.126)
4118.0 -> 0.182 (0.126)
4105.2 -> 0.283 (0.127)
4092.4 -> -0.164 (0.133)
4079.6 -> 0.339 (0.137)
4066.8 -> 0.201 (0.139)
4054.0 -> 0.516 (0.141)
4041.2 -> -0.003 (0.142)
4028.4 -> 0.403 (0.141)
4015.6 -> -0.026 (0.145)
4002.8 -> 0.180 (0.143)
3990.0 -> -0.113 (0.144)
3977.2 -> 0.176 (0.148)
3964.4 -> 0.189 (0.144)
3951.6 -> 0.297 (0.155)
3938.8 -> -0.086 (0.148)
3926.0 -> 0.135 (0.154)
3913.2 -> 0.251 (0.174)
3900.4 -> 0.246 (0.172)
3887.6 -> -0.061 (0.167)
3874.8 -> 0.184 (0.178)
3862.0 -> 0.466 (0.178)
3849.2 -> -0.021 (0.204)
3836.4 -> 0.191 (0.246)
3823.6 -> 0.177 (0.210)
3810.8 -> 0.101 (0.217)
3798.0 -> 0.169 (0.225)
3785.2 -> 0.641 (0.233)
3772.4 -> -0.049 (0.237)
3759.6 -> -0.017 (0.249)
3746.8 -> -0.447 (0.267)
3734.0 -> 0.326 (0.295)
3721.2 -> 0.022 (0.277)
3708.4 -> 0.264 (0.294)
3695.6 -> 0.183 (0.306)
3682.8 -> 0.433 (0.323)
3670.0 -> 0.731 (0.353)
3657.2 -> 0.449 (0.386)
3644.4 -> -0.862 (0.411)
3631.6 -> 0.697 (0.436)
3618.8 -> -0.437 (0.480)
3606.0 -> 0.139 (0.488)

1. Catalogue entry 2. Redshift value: 0.32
